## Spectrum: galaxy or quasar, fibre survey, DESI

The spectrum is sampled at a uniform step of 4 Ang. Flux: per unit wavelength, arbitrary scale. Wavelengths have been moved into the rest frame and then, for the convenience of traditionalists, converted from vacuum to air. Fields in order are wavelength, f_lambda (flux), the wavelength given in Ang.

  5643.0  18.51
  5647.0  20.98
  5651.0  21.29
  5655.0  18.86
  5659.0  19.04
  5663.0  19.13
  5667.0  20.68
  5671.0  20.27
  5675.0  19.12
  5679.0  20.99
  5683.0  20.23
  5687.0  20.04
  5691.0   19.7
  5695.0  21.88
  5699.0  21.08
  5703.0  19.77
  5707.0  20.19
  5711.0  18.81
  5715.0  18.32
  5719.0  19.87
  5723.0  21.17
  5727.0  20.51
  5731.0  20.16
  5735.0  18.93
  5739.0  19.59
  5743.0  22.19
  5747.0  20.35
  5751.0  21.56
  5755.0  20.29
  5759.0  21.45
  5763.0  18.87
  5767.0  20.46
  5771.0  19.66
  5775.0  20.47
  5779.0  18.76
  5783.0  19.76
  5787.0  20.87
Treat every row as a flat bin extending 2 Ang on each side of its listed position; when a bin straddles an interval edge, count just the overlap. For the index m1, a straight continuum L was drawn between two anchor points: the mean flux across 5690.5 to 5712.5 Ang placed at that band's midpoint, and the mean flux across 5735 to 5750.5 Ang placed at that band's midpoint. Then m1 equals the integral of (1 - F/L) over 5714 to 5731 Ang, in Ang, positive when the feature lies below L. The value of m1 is 0.3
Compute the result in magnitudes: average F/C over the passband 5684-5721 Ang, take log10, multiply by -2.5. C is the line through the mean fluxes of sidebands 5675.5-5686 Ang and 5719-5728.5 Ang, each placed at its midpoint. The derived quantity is 0.028 mag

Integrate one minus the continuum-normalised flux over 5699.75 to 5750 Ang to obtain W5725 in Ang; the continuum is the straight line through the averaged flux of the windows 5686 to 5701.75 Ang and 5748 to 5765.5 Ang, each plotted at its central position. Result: 1.4 Ang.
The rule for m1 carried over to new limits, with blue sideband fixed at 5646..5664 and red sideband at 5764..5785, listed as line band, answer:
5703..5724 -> 0.2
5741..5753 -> -1.0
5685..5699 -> -0.6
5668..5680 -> -0.2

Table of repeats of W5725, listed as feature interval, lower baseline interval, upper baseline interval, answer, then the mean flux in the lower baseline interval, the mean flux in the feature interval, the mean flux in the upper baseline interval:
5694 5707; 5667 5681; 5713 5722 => -0.7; 20.2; 20.7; 19.3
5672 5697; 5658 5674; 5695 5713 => -0.4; 19.8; 20.3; 20.2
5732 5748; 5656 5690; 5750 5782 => -0.1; 19.9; 20.3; 20.1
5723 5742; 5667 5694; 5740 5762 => 0.6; 20.2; 20.1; 21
